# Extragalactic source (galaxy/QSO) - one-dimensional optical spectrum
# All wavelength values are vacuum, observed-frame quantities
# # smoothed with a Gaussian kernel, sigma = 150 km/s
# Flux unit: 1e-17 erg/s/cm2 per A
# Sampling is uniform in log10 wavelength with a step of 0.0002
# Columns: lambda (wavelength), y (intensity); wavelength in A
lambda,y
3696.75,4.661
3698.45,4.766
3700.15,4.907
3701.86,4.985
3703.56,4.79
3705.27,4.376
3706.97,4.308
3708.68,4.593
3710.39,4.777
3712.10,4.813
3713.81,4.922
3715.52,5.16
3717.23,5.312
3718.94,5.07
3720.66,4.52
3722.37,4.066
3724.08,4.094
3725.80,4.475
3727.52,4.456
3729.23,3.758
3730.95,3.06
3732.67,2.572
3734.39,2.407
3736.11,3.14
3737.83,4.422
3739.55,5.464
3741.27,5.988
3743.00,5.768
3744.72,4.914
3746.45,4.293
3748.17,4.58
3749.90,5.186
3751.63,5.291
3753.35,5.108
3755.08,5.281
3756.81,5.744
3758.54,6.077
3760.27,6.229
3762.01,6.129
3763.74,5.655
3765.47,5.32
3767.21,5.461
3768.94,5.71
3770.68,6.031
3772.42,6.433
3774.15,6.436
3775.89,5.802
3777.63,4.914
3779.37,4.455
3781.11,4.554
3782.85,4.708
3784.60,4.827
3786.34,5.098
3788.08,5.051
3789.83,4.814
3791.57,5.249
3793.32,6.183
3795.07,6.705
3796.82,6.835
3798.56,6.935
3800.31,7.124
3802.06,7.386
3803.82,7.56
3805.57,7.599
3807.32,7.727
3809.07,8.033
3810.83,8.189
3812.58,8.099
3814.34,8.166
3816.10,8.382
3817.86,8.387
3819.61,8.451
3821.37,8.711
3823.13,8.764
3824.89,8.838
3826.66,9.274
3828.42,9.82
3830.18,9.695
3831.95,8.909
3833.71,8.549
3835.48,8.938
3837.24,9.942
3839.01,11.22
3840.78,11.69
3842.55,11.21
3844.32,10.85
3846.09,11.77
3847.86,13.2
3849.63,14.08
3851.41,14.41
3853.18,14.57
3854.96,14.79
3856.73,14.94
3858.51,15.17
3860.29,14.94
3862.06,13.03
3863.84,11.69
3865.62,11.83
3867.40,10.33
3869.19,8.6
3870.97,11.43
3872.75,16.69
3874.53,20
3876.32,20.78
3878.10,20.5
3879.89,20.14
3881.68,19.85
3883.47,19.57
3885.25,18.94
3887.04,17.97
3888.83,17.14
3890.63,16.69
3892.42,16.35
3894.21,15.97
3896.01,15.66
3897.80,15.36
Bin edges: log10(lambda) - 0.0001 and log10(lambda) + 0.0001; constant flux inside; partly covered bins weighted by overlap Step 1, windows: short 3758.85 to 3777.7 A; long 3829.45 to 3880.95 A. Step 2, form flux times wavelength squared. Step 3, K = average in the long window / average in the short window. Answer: 2.4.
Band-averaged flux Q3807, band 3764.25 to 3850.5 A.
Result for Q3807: 7.8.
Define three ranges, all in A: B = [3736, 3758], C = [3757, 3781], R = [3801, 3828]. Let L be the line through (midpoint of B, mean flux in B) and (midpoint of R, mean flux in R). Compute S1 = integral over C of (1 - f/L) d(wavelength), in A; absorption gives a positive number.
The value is 1.5 A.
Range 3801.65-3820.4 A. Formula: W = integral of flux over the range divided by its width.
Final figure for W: 8.01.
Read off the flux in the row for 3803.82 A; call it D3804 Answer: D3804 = 7.56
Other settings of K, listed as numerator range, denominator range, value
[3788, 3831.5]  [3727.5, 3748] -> 1.92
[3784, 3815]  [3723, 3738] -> 1.97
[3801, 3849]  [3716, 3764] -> 2.04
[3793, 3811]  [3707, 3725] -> 1.62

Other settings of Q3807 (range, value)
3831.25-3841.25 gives 9.82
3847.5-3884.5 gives 15.3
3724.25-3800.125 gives 5.16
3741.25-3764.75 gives 5.43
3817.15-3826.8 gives 8.7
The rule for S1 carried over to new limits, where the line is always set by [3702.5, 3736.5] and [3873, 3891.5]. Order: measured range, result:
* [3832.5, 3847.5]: 4.60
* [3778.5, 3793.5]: 7.82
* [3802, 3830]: 9.98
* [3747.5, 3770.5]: 6.72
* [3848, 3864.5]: 2.48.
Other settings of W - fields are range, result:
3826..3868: 11.9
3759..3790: 5.44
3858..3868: 12.8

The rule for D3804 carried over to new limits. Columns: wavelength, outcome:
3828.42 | 9.82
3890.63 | 16.69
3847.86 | 13.2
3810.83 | 8.189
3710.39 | 4.777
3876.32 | 20.78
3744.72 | 4.914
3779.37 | 4.455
